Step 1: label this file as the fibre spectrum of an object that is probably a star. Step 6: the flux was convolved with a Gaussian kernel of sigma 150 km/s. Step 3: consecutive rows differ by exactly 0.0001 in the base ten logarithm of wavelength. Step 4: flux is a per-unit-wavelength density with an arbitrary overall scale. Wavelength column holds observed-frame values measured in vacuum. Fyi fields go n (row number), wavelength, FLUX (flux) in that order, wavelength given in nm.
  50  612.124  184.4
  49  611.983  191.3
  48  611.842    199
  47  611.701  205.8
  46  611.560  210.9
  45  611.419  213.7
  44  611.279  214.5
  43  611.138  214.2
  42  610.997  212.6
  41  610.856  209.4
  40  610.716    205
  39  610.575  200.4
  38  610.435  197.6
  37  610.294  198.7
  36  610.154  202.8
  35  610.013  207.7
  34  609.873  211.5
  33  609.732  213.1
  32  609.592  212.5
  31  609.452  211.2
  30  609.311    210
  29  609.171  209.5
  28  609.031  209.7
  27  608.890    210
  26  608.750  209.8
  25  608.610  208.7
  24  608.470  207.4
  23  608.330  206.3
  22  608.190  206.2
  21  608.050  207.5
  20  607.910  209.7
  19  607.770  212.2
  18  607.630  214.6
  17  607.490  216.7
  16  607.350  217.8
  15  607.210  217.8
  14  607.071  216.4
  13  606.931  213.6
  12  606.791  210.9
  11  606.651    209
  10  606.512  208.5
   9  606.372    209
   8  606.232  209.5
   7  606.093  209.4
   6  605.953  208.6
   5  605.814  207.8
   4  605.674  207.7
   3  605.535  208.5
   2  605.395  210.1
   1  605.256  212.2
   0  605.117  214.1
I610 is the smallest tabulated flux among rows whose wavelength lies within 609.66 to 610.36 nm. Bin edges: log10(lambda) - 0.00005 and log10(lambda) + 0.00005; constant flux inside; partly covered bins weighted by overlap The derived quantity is 198.7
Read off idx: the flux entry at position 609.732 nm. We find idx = 213.1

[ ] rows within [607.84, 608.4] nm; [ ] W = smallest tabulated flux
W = 206.2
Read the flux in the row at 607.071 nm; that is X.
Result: 216.4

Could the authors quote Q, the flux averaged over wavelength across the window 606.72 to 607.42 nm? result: 215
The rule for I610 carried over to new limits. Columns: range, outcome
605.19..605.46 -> 210.1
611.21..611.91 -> 199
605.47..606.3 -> 207.7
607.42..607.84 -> 212.2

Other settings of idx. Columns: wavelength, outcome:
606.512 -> 208.5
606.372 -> 209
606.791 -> 210.9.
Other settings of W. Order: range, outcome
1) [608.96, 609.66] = 209.5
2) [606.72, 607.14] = 210.9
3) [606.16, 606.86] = 208.5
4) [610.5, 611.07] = 200.4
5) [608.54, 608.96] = 208.7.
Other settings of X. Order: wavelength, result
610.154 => 202.8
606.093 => 209.4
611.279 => 214.5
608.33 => 206.3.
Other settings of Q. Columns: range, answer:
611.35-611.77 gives 210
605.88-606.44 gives 209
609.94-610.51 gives 202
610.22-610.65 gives 199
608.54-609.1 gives 209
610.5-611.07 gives 207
